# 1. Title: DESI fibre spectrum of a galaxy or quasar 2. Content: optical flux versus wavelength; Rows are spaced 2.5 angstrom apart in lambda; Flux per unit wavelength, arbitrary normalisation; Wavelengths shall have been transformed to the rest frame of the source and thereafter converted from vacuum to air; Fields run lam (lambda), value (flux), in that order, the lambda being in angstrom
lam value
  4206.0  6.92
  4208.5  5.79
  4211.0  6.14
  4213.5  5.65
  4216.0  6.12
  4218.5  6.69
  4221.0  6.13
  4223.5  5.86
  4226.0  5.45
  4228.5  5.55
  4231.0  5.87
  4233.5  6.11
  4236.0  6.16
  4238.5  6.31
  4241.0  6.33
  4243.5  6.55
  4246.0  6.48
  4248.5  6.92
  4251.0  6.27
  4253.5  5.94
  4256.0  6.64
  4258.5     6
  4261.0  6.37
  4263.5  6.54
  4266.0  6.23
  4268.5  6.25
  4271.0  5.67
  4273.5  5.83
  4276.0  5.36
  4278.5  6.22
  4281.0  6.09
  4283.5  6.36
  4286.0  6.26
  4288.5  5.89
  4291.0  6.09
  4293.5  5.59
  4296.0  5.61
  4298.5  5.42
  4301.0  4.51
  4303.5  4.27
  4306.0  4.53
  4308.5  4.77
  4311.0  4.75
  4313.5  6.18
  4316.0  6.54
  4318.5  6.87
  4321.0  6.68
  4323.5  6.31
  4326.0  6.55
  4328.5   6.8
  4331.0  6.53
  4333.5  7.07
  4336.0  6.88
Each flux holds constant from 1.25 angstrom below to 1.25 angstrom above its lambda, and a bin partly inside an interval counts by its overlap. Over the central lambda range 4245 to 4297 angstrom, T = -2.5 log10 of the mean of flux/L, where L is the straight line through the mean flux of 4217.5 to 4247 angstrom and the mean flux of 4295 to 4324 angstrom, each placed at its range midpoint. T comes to -0.06 mag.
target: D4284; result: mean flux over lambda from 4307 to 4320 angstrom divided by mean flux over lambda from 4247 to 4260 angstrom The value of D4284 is 0.91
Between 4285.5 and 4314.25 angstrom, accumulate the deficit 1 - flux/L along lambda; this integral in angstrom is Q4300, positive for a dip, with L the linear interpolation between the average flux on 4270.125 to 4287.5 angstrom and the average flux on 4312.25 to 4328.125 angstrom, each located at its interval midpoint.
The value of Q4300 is 4.5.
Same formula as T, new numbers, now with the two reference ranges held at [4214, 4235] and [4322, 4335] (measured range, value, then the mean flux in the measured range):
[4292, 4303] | 0.227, 5.23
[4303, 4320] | 0.193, 5.48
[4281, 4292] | 0.040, 6.14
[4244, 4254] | -0.056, 6.45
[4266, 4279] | 0.072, 5.88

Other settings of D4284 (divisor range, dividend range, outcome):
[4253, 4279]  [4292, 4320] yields 0.88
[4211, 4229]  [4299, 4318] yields 0.87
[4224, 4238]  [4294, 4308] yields 0.84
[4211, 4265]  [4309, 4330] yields 1.02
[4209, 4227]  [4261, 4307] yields 0.95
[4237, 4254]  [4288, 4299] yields 0.89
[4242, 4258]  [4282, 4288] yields 0.97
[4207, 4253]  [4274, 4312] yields 0.89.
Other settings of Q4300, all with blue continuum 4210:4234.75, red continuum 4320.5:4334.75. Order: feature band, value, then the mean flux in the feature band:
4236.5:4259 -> -1.0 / 6.39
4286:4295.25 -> 0.7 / 5.9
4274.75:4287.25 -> 0.6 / 6.06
